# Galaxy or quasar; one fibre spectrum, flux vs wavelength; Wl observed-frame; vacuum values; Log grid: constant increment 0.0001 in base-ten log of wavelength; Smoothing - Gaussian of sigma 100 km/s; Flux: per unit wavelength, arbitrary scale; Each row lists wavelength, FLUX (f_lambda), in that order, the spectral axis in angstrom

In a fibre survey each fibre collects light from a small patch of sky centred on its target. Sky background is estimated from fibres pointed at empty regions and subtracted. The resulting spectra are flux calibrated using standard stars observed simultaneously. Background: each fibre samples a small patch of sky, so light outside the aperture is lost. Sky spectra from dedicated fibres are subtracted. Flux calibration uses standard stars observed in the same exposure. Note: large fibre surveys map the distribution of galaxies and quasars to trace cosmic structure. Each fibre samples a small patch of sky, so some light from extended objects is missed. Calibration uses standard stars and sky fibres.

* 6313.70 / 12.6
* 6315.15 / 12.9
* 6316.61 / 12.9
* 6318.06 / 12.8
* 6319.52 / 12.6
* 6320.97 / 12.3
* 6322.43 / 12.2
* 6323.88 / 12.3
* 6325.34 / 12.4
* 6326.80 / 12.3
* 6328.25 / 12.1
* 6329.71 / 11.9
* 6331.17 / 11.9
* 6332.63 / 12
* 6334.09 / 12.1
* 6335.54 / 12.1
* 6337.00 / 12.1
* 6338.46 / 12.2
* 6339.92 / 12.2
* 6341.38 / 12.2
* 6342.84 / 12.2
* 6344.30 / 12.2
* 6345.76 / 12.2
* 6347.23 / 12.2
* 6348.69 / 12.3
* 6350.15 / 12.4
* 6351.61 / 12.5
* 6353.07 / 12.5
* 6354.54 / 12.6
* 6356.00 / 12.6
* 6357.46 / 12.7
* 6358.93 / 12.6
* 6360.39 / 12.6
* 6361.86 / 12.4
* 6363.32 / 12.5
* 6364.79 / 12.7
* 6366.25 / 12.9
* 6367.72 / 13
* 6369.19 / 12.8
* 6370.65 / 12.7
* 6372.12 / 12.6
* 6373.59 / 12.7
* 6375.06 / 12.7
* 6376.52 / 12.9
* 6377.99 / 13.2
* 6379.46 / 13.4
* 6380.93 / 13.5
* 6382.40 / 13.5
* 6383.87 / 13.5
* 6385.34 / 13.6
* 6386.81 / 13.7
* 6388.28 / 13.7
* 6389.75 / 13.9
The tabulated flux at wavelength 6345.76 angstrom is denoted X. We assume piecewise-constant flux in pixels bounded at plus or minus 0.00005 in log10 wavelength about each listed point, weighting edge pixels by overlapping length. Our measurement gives 12.2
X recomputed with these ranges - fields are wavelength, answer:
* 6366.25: 12.9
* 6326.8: 12.3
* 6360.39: 12.6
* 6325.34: 12.4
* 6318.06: 12.8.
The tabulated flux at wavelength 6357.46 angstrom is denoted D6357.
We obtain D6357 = 12.7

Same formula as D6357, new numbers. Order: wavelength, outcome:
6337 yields 12.1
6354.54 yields 12.6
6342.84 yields 12.2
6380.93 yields 13.5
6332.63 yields 12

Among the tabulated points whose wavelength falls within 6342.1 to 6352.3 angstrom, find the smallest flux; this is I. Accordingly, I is 12.2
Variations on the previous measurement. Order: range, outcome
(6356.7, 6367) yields 12.4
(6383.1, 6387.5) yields 13.5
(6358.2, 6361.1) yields 12.6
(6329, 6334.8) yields 11.9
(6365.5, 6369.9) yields 12.8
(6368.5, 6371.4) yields 12.7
